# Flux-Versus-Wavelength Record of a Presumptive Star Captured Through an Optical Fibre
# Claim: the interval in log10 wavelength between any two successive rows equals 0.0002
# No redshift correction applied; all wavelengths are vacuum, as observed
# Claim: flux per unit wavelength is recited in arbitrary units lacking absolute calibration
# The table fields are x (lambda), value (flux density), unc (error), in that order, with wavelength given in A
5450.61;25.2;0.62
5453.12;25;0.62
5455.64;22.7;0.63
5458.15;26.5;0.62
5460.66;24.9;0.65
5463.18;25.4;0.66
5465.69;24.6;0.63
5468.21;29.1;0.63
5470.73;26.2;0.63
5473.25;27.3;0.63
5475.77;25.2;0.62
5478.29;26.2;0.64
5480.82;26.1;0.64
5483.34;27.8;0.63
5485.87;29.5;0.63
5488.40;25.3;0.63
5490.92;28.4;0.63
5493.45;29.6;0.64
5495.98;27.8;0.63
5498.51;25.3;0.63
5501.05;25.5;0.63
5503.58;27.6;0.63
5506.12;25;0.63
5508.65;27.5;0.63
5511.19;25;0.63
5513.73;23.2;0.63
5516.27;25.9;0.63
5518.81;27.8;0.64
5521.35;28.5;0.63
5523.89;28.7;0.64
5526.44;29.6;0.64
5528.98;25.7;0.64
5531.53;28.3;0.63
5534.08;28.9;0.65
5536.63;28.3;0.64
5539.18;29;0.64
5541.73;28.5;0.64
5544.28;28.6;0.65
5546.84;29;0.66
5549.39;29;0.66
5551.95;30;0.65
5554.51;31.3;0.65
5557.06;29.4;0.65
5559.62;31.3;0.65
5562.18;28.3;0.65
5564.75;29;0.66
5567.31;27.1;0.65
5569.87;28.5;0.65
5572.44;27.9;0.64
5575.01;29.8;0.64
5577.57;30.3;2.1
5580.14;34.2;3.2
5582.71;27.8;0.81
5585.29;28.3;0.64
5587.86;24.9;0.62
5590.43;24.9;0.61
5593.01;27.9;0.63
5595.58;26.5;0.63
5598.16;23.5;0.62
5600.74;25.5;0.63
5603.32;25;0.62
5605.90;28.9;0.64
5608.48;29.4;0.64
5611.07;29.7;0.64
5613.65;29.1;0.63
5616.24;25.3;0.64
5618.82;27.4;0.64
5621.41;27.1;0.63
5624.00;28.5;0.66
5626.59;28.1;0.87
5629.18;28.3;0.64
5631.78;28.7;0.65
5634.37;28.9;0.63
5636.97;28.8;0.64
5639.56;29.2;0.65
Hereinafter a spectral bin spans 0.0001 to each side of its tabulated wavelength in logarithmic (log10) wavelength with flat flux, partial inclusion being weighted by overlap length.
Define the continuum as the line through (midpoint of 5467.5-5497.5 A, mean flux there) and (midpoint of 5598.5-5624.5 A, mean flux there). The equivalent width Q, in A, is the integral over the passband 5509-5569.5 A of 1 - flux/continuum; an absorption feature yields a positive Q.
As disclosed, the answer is -2.0 A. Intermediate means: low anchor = 27.3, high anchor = 27.4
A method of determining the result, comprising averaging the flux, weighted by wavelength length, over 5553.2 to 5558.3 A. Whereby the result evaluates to 30.4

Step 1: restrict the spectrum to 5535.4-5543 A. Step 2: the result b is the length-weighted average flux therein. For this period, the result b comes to 28.6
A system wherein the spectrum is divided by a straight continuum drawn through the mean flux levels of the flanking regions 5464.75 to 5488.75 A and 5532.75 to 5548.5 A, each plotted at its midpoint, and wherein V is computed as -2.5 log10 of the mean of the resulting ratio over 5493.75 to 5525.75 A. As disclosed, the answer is 0.05 mag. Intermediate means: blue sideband 26.8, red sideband 28.7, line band 26.6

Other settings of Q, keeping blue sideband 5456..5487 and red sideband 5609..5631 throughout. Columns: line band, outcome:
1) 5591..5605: 1.0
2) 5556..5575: -1.0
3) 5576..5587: -0.9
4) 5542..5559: -1.4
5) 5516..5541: -1.0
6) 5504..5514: 0.5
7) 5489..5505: -0.3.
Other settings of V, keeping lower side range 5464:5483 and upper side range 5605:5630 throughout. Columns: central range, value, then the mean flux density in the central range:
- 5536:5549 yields -0.057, 28.7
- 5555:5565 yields -0.084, 29.7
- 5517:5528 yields -0.056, 28.5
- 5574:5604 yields 0.016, 27.4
